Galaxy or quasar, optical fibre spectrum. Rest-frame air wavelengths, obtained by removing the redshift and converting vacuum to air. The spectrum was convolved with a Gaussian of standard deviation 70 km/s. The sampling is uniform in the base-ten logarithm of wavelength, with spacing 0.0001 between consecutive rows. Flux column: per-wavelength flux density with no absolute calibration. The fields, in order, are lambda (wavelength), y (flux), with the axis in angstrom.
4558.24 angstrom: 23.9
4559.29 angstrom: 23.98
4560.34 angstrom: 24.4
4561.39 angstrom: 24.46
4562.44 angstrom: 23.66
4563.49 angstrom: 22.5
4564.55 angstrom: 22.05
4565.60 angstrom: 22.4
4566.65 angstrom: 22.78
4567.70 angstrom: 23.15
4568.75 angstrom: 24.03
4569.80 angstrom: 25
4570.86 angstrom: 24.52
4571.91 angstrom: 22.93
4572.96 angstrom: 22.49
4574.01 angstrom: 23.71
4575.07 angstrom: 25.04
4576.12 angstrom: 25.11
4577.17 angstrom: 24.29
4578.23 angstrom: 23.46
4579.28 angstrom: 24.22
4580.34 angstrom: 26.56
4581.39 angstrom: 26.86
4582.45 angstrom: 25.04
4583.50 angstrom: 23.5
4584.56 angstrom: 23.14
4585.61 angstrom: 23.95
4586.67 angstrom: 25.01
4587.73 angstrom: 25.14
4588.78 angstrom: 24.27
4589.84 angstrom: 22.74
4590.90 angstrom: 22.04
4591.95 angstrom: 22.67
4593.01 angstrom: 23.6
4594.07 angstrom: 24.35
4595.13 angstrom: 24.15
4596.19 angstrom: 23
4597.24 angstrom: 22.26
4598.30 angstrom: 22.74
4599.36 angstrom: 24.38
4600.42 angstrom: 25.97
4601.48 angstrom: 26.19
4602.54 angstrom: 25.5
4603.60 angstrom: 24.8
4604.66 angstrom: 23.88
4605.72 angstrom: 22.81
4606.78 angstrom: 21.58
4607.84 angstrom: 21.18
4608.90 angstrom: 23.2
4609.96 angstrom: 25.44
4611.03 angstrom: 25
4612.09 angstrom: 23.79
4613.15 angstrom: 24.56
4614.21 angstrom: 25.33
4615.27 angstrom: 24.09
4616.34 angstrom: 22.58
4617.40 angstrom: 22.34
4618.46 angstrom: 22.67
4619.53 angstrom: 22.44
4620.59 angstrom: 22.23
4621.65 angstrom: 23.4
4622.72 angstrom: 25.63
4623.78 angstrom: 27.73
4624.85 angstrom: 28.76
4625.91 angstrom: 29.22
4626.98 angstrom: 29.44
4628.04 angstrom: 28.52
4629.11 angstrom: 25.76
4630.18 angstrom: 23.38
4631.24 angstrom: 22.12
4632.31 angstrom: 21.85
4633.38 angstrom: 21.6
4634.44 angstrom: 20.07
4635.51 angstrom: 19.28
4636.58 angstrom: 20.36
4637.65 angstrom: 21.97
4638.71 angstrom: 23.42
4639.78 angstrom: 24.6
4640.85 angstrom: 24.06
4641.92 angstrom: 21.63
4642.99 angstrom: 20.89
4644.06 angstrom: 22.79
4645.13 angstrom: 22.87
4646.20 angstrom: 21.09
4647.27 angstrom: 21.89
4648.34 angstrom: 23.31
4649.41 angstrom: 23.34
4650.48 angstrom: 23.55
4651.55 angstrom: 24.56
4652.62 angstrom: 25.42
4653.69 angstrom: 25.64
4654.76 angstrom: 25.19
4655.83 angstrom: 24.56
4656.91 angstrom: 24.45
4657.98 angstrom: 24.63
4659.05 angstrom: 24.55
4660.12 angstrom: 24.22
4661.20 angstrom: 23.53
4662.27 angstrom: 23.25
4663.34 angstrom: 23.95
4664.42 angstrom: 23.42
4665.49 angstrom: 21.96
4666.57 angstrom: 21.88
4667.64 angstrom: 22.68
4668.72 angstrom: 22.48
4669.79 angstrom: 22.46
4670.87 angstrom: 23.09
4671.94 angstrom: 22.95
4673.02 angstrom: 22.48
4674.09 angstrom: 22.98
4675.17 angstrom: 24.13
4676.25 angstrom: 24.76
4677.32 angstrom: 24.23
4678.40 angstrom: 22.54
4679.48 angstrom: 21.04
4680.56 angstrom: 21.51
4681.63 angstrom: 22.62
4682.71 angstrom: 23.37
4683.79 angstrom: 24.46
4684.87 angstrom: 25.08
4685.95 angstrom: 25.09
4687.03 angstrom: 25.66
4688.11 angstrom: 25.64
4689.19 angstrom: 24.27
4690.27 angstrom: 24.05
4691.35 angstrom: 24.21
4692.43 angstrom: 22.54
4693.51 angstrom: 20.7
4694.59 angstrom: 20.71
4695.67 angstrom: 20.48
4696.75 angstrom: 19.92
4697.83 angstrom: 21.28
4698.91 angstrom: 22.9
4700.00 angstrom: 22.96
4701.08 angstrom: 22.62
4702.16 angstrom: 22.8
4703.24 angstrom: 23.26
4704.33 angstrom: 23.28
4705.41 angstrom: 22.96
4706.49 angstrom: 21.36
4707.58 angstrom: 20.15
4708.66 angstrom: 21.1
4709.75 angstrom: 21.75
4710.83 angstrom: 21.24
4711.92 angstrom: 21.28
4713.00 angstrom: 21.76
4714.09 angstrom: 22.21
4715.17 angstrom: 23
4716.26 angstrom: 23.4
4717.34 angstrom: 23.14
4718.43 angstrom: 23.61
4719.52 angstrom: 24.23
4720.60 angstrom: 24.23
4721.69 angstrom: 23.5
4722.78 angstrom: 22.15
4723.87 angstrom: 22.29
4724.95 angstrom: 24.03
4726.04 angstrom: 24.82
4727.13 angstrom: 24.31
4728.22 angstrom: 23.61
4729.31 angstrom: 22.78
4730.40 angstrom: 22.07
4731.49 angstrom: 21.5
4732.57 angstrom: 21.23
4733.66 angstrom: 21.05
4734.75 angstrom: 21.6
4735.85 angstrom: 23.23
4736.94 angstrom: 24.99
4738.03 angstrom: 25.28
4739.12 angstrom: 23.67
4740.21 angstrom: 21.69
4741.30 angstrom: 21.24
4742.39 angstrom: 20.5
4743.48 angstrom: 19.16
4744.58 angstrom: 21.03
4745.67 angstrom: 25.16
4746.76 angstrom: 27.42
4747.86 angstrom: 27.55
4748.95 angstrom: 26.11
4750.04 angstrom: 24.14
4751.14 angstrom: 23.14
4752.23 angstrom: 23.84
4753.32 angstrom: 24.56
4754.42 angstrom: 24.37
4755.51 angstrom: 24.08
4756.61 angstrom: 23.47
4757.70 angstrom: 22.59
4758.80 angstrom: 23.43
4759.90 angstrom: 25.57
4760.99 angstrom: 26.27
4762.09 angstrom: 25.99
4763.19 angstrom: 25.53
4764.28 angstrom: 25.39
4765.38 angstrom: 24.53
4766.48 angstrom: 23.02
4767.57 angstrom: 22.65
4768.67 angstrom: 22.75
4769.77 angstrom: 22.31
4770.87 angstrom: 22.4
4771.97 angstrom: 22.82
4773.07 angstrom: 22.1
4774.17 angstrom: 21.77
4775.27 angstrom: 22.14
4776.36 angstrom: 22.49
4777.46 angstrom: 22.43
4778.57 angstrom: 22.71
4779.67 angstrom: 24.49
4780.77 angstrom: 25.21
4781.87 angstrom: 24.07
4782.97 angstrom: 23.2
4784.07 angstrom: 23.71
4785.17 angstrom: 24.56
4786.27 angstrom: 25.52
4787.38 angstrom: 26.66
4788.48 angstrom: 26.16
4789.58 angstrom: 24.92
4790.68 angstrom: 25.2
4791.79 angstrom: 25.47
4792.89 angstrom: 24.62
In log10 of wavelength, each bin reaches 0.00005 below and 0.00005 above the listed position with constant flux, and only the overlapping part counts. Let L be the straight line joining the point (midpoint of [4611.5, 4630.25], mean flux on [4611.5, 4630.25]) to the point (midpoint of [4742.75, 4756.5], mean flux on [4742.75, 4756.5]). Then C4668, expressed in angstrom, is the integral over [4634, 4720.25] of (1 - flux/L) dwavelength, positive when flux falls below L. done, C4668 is 6.3 angstrom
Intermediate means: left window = 25.1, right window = 24.1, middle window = 22.9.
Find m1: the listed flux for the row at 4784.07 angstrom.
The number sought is 23.71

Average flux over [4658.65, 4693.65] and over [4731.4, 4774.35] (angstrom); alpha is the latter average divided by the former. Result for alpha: 1.00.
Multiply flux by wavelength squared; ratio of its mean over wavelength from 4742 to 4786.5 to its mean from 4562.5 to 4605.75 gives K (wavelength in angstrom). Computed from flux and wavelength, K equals 1.1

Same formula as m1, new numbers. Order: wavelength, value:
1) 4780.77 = 25.21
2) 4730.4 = 22.07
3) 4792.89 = 24.62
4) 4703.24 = 23.26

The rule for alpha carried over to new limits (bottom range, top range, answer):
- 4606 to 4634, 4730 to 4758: 0.96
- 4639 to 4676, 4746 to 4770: 1.05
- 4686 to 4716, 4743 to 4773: 1.07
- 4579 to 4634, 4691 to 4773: 0.95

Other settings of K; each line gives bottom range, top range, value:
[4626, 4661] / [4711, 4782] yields 1.04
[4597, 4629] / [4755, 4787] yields 1.03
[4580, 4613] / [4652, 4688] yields 1.02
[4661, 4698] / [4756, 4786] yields 1.07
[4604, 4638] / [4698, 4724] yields 0.98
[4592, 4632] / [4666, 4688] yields 0.98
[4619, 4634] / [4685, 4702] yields 0.94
